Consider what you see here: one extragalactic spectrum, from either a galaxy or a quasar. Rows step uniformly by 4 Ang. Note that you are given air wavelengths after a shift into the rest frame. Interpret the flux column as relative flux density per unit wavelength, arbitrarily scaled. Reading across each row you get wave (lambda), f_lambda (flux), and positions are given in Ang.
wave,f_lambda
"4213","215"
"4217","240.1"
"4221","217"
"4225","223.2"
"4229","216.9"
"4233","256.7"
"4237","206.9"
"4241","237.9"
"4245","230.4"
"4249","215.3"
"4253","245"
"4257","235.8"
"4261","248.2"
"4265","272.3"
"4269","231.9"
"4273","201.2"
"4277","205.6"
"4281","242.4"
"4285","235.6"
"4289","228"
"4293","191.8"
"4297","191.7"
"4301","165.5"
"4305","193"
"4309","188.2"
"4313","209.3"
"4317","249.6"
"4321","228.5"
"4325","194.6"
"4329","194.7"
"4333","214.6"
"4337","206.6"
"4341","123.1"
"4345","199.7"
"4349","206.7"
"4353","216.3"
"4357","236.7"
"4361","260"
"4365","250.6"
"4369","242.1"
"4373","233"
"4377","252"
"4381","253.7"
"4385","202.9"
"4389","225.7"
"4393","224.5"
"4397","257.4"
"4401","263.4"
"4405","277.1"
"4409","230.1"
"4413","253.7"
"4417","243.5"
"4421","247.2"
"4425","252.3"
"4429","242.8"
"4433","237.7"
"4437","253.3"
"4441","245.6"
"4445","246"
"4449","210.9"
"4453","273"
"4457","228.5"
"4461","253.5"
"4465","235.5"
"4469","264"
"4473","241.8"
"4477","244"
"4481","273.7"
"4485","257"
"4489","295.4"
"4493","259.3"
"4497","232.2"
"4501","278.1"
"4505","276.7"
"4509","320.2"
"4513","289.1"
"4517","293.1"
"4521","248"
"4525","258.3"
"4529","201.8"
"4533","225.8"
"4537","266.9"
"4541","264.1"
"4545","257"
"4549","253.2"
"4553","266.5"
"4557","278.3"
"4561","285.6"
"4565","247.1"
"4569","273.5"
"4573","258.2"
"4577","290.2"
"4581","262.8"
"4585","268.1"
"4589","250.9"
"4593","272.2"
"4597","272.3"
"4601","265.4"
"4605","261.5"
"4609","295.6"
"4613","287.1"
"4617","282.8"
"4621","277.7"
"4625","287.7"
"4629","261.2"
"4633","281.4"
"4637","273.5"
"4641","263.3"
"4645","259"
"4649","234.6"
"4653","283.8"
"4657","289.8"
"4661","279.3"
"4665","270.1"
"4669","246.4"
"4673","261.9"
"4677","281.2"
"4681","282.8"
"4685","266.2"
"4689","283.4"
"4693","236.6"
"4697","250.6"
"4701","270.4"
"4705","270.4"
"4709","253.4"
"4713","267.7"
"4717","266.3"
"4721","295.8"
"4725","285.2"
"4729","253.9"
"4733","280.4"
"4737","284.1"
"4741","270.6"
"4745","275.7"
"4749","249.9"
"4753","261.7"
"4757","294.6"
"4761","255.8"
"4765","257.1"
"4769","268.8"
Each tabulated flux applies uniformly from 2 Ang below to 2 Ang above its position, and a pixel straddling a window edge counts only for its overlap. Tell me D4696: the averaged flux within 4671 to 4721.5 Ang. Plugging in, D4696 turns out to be 267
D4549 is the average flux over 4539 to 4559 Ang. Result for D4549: 264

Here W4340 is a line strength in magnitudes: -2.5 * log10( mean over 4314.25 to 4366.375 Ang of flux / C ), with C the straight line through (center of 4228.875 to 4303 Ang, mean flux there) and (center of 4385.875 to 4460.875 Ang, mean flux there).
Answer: 0.100 mag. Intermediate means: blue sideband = 224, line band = 213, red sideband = 245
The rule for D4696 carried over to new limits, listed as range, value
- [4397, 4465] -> 247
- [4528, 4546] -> 245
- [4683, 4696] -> 261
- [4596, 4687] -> 272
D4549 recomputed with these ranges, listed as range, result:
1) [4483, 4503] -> 264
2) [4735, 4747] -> 277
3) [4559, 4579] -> 271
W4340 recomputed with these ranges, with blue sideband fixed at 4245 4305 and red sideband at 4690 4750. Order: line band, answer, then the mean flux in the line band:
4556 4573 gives -0.07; 269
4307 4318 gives 0.06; 213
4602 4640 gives -0.08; 278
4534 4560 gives -0.06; 264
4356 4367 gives -0.09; 250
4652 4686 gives -0.04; 273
